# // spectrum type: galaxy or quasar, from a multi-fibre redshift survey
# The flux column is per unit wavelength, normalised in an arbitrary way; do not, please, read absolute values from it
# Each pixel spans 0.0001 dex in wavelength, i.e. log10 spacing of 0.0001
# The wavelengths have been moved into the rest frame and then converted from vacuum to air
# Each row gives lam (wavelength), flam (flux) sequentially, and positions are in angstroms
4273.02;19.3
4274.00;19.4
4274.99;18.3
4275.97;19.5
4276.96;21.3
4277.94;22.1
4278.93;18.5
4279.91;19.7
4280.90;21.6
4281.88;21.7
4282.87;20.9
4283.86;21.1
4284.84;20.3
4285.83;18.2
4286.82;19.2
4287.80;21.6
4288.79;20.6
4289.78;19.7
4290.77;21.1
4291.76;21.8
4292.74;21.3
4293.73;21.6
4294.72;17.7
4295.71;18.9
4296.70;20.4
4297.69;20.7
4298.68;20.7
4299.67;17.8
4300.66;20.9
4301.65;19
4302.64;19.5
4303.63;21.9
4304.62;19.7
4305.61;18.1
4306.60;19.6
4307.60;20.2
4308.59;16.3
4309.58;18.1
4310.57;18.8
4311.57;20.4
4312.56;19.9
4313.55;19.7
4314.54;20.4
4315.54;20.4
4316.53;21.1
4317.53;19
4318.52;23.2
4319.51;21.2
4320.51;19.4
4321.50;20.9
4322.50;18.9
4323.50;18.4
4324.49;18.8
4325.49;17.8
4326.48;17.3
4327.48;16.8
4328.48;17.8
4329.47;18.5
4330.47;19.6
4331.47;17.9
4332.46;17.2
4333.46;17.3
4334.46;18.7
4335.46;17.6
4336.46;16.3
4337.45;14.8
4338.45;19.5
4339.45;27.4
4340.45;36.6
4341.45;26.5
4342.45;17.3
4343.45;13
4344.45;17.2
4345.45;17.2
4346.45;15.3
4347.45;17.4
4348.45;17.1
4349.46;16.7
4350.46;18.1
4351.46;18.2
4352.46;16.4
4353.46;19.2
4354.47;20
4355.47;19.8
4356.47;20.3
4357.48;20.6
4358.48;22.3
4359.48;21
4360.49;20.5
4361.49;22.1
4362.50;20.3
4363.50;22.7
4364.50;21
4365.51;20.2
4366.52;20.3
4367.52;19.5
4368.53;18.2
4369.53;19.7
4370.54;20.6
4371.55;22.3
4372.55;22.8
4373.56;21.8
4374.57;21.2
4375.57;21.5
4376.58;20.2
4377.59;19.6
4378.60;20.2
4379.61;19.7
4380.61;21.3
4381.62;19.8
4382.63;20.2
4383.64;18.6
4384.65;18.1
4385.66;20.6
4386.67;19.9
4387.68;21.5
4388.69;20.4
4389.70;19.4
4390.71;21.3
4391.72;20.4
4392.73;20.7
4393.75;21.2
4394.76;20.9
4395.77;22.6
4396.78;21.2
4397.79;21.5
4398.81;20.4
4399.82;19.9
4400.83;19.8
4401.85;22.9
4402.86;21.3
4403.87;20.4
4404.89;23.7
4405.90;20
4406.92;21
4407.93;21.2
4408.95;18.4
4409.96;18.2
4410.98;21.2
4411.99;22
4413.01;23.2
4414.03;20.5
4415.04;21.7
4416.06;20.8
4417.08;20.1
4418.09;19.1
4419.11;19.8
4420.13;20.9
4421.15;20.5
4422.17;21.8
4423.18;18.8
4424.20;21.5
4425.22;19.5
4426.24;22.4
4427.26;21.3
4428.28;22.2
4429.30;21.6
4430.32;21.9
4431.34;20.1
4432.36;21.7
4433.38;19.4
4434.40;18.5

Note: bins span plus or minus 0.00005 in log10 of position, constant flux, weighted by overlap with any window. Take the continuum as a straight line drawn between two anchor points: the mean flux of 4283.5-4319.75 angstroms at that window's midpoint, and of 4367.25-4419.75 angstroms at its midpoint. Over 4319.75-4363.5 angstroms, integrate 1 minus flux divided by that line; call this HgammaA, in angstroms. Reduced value 2.28 angstroms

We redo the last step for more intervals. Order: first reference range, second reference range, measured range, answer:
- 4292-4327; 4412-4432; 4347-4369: 0.64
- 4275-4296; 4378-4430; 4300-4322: 0.60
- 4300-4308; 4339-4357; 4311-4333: 0.49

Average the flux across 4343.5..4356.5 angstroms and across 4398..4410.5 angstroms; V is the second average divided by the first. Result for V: 1.2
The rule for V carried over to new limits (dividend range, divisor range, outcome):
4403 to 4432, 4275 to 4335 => 1.06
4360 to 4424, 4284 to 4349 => 1.06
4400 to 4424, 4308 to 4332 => 1.08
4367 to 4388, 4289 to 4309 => 1.02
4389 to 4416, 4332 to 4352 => 1.10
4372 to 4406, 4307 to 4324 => 1.05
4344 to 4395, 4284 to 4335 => 1.02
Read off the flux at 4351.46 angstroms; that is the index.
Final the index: 18.2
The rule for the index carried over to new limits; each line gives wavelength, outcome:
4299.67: 17.8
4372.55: 22.8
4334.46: 18.7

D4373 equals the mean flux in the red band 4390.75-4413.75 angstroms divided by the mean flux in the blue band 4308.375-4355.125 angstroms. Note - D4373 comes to 1.10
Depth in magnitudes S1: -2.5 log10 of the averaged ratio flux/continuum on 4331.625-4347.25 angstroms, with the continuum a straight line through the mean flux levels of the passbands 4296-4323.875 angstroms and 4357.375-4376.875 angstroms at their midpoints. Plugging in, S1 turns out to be 0.05 mag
